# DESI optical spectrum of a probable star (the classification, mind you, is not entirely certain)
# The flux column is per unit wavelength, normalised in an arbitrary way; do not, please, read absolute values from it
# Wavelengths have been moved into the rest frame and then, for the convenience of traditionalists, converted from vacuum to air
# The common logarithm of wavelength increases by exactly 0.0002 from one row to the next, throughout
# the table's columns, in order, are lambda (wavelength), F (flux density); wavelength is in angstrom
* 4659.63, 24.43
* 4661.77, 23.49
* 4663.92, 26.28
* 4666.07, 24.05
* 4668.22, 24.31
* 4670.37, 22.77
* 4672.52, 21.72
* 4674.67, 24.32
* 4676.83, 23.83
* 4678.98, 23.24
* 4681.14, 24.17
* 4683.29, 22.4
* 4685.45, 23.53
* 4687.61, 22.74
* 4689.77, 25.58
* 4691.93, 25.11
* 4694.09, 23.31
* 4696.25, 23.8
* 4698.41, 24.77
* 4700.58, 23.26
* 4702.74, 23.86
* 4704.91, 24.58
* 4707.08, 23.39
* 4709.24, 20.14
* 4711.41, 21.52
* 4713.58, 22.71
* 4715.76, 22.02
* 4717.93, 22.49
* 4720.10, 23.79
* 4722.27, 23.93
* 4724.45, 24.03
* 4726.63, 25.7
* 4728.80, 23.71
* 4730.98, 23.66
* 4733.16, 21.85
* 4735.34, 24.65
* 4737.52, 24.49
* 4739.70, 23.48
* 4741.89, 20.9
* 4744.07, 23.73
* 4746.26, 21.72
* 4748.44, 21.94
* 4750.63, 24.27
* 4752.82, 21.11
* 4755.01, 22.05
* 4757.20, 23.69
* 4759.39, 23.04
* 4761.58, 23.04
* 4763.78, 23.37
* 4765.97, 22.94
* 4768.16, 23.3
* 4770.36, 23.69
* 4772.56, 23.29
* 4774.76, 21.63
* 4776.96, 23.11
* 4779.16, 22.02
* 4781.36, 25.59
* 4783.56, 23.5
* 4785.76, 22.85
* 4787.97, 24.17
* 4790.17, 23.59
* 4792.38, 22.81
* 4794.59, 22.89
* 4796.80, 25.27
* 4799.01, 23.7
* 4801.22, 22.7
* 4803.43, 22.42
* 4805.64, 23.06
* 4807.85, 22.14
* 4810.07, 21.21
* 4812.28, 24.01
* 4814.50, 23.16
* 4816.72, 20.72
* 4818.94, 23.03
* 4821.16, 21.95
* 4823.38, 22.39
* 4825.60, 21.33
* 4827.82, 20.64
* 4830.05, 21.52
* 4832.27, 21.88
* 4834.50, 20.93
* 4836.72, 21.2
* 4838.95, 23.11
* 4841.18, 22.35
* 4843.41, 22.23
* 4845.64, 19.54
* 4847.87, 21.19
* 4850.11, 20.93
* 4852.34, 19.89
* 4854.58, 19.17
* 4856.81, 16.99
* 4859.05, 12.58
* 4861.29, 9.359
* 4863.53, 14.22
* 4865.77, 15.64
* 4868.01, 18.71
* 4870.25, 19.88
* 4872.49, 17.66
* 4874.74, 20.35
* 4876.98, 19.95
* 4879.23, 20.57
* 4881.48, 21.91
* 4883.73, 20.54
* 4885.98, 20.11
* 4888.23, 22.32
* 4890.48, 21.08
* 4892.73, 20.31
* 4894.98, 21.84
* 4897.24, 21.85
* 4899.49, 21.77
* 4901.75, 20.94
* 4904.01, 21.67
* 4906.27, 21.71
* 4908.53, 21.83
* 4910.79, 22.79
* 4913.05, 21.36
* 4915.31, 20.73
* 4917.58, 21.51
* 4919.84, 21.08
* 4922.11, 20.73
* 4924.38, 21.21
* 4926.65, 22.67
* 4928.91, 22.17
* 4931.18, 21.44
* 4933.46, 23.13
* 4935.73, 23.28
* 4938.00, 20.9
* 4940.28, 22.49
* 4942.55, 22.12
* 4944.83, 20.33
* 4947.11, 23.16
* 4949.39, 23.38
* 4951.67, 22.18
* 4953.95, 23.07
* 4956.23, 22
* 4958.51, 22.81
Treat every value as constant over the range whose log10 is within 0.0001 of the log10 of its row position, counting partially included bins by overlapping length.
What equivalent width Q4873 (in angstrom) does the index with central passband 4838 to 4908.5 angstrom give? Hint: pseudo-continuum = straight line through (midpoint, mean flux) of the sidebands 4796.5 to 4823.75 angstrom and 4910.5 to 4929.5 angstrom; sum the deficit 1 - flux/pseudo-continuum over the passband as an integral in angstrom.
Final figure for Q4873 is 7.3 angstrom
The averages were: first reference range 22.7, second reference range 21.5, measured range 19.7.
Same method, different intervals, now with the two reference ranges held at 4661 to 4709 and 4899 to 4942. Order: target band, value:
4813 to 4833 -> 0.6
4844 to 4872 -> 6.1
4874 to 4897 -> 1.2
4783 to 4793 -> -0.2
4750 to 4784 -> 0.0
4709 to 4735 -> 0.4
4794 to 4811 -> -0.1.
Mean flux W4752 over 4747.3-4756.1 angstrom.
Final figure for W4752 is 22.3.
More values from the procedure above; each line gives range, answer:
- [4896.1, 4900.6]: 21.8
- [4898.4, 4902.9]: 21.3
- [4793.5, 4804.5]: 23.4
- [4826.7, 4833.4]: 21.3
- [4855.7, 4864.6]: 13.3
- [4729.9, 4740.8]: 23.6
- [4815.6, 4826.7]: 21.9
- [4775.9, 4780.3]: 22.6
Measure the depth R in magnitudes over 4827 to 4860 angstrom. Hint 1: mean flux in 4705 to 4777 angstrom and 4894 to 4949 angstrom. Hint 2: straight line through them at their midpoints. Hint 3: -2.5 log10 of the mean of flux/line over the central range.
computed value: 0.103 mag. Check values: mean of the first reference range 23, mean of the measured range 20.3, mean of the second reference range 21.8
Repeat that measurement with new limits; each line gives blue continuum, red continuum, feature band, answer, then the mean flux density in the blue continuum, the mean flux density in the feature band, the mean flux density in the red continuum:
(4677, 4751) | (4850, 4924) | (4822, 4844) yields -0.04 mag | 23.4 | 21.8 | 19.8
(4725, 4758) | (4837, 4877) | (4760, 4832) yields -0.09 mag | 23.1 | 22.8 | 18.6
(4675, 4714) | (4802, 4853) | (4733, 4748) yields -0.01 mag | 23.5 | 23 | 21.8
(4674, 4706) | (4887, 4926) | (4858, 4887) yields 0.22 mag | 23.9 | 17.8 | 21.5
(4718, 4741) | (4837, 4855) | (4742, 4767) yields 0.02 mag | 23.8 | 22.7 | 21.1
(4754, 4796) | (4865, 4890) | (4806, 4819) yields -0.02 mag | 23.2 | 22.4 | 19.9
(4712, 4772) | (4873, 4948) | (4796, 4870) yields 0.09 mag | 23.1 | 20.5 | 21.5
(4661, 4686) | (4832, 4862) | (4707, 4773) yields -0.05 mag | 23.7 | 23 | 19.4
